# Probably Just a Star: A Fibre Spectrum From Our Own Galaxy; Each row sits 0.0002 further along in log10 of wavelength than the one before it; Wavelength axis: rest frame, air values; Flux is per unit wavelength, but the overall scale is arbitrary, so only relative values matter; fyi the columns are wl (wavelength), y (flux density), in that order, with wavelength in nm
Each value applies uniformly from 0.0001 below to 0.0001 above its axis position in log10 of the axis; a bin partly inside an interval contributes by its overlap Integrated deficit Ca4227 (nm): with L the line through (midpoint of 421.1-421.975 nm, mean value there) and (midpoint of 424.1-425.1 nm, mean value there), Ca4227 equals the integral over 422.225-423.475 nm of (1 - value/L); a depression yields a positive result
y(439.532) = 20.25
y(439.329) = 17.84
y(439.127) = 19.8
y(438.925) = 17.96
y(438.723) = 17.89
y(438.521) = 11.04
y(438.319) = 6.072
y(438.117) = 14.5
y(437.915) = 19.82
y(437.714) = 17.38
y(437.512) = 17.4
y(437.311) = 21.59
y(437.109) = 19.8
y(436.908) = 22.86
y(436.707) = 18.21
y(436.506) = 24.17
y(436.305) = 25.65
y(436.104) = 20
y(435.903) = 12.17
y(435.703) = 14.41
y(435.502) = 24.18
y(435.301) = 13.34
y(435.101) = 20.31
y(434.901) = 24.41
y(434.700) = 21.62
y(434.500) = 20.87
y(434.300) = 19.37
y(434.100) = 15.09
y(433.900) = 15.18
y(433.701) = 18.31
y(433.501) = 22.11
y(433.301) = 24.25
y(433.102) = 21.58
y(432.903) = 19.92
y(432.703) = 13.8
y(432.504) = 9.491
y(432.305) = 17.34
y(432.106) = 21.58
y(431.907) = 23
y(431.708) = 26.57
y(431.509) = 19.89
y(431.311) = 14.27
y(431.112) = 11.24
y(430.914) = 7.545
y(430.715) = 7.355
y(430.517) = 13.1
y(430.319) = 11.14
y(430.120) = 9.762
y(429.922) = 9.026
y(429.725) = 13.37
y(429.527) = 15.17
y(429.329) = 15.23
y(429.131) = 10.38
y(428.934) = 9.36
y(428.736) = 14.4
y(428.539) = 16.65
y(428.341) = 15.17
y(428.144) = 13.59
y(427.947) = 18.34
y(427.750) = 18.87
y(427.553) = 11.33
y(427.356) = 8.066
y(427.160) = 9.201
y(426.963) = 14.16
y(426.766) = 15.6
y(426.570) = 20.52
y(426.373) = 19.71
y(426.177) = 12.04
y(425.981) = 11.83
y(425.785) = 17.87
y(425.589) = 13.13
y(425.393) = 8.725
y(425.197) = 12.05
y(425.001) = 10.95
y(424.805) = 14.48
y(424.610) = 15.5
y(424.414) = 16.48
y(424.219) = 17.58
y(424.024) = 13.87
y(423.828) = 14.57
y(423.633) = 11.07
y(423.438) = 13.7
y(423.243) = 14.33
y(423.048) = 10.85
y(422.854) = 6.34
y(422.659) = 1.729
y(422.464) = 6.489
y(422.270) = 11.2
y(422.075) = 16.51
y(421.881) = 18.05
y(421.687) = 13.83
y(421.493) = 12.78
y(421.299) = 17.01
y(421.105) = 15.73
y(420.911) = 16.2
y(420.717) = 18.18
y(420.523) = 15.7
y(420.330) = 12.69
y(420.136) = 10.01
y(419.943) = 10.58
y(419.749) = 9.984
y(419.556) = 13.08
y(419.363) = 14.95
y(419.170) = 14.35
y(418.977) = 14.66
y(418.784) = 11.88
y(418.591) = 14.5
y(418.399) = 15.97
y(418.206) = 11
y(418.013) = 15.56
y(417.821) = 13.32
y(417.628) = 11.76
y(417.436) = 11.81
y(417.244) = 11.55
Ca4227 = 0.517 nm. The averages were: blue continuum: 15.5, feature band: 8.94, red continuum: 15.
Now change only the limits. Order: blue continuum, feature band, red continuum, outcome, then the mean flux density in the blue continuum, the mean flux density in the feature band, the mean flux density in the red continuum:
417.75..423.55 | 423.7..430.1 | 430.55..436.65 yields 0.65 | 13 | 13.9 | 18.3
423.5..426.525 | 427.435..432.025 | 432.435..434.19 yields 0.61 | 14.1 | 14.1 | 17.9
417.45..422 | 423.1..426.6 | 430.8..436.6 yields 0.33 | 14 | 14.2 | 18.6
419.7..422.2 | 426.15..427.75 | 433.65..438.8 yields 0.17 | 14.5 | 14.2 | 18.3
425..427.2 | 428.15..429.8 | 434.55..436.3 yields 0.20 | 14.1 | 13.7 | 19.2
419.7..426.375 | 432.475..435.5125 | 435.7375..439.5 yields -0.41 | 13.1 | 19.1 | 18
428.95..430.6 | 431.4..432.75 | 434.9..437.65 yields -0.40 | 12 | 19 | 19.7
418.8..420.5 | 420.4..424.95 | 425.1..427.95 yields -0.11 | 12.6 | 13.5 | 14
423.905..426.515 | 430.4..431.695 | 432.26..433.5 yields 0.31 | 14.3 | 13.2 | 18.1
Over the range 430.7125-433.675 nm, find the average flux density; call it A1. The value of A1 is 17.7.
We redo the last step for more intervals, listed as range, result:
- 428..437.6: 17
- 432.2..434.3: 17.8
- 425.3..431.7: 13.5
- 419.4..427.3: 13.3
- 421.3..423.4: 11.5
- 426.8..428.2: 13.5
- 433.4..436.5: 19.3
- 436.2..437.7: 21.1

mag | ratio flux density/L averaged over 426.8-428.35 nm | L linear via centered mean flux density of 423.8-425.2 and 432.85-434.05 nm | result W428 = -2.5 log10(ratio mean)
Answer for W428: 0.21 mag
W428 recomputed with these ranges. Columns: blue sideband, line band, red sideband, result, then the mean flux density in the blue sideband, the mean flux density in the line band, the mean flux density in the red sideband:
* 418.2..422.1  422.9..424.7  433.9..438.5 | 0.09 mag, 14.2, 14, 18.6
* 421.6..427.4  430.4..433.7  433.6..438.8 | -0.04 mag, 13.1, 17.1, 18.3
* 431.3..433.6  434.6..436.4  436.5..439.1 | -0.07 mag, 19.7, 19.5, 17.4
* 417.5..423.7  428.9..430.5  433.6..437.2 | 0.39 mag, 12.9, 11.8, 19.4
